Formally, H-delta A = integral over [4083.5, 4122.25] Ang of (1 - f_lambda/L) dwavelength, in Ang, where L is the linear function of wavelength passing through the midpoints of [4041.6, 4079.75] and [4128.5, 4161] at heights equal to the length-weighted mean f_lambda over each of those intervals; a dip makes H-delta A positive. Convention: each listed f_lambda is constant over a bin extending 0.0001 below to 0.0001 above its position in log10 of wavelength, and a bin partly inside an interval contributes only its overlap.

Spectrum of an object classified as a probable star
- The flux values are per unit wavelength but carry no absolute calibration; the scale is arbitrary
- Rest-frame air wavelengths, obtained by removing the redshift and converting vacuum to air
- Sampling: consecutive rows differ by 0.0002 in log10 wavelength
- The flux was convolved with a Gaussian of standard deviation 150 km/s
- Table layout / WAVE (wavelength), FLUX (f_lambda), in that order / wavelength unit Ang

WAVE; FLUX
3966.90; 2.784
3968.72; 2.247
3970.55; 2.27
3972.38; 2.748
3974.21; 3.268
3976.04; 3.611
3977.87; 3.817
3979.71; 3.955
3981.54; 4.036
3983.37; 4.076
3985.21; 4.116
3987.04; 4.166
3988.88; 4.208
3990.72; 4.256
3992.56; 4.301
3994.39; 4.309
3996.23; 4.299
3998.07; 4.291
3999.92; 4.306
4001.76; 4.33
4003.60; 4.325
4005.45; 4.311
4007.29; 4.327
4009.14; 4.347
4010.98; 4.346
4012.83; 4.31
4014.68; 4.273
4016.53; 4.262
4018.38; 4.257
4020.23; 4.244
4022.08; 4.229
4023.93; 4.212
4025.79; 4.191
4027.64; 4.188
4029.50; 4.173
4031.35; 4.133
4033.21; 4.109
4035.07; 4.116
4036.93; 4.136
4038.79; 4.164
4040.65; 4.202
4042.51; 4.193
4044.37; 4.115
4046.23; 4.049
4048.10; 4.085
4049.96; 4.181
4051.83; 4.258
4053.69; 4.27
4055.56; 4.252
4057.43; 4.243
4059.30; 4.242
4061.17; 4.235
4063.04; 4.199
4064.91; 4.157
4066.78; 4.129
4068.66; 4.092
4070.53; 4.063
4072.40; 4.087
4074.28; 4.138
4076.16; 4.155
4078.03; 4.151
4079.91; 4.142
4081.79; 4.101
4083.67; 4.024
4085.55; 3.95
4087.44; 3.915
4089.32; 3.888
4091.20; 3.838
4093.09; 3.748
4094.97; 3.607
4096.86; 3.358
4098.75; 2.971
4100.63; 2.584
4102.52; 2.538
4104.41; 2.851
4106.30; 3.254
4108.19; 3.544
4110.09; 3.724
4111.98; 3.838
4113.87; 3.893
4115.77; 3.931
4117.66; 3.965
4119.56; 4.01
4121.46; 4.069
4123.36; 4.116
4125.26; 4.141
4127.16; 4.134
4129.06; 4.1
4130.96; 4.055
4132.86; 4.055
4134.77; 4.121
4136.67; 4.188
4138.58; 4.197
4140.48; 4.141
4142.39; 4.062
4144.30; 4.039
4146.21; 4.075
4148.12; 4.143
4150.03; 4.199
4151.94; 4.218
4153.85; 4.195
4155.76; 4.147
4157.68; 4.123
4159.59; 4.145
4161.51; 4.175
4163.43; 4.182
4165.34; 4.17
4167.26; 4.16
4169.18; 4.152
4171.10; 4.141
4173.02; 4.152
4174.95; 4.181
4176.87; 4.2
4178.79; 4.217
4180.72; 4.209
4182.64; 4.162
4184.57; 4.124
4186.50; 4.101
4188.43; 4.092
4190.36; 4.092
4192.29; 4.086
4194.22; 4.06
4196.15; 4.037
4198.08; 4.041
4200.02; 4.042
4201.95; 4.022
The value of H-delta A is 5.26 Ang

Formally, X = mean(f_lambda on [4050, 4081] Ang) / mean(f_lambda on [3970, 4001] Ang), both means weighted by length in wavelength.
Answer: 1.07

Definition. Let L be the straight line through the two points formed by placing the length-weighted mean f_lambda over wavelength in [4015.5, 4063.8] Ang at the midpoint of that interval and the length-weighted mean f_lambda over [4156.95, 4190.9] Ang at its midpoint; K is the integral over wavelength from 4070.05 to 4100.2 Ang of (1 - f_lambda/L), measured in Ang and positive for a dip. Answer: 2.3 Ang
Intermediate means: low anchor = 4.19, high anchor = 4.15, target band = 3.86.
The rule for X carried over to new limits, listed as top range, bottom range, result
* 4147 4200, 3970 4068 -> 1.01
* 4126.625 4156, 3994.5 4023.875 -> 0.96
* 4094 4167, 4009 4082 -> 0.93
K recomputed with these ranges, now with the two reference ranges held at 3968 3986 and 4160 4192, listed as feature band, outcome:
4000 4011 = -2.5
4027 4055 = -3.8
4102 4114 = 1.6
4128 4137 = -0.2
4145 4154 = -0.2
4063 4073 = -1.0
